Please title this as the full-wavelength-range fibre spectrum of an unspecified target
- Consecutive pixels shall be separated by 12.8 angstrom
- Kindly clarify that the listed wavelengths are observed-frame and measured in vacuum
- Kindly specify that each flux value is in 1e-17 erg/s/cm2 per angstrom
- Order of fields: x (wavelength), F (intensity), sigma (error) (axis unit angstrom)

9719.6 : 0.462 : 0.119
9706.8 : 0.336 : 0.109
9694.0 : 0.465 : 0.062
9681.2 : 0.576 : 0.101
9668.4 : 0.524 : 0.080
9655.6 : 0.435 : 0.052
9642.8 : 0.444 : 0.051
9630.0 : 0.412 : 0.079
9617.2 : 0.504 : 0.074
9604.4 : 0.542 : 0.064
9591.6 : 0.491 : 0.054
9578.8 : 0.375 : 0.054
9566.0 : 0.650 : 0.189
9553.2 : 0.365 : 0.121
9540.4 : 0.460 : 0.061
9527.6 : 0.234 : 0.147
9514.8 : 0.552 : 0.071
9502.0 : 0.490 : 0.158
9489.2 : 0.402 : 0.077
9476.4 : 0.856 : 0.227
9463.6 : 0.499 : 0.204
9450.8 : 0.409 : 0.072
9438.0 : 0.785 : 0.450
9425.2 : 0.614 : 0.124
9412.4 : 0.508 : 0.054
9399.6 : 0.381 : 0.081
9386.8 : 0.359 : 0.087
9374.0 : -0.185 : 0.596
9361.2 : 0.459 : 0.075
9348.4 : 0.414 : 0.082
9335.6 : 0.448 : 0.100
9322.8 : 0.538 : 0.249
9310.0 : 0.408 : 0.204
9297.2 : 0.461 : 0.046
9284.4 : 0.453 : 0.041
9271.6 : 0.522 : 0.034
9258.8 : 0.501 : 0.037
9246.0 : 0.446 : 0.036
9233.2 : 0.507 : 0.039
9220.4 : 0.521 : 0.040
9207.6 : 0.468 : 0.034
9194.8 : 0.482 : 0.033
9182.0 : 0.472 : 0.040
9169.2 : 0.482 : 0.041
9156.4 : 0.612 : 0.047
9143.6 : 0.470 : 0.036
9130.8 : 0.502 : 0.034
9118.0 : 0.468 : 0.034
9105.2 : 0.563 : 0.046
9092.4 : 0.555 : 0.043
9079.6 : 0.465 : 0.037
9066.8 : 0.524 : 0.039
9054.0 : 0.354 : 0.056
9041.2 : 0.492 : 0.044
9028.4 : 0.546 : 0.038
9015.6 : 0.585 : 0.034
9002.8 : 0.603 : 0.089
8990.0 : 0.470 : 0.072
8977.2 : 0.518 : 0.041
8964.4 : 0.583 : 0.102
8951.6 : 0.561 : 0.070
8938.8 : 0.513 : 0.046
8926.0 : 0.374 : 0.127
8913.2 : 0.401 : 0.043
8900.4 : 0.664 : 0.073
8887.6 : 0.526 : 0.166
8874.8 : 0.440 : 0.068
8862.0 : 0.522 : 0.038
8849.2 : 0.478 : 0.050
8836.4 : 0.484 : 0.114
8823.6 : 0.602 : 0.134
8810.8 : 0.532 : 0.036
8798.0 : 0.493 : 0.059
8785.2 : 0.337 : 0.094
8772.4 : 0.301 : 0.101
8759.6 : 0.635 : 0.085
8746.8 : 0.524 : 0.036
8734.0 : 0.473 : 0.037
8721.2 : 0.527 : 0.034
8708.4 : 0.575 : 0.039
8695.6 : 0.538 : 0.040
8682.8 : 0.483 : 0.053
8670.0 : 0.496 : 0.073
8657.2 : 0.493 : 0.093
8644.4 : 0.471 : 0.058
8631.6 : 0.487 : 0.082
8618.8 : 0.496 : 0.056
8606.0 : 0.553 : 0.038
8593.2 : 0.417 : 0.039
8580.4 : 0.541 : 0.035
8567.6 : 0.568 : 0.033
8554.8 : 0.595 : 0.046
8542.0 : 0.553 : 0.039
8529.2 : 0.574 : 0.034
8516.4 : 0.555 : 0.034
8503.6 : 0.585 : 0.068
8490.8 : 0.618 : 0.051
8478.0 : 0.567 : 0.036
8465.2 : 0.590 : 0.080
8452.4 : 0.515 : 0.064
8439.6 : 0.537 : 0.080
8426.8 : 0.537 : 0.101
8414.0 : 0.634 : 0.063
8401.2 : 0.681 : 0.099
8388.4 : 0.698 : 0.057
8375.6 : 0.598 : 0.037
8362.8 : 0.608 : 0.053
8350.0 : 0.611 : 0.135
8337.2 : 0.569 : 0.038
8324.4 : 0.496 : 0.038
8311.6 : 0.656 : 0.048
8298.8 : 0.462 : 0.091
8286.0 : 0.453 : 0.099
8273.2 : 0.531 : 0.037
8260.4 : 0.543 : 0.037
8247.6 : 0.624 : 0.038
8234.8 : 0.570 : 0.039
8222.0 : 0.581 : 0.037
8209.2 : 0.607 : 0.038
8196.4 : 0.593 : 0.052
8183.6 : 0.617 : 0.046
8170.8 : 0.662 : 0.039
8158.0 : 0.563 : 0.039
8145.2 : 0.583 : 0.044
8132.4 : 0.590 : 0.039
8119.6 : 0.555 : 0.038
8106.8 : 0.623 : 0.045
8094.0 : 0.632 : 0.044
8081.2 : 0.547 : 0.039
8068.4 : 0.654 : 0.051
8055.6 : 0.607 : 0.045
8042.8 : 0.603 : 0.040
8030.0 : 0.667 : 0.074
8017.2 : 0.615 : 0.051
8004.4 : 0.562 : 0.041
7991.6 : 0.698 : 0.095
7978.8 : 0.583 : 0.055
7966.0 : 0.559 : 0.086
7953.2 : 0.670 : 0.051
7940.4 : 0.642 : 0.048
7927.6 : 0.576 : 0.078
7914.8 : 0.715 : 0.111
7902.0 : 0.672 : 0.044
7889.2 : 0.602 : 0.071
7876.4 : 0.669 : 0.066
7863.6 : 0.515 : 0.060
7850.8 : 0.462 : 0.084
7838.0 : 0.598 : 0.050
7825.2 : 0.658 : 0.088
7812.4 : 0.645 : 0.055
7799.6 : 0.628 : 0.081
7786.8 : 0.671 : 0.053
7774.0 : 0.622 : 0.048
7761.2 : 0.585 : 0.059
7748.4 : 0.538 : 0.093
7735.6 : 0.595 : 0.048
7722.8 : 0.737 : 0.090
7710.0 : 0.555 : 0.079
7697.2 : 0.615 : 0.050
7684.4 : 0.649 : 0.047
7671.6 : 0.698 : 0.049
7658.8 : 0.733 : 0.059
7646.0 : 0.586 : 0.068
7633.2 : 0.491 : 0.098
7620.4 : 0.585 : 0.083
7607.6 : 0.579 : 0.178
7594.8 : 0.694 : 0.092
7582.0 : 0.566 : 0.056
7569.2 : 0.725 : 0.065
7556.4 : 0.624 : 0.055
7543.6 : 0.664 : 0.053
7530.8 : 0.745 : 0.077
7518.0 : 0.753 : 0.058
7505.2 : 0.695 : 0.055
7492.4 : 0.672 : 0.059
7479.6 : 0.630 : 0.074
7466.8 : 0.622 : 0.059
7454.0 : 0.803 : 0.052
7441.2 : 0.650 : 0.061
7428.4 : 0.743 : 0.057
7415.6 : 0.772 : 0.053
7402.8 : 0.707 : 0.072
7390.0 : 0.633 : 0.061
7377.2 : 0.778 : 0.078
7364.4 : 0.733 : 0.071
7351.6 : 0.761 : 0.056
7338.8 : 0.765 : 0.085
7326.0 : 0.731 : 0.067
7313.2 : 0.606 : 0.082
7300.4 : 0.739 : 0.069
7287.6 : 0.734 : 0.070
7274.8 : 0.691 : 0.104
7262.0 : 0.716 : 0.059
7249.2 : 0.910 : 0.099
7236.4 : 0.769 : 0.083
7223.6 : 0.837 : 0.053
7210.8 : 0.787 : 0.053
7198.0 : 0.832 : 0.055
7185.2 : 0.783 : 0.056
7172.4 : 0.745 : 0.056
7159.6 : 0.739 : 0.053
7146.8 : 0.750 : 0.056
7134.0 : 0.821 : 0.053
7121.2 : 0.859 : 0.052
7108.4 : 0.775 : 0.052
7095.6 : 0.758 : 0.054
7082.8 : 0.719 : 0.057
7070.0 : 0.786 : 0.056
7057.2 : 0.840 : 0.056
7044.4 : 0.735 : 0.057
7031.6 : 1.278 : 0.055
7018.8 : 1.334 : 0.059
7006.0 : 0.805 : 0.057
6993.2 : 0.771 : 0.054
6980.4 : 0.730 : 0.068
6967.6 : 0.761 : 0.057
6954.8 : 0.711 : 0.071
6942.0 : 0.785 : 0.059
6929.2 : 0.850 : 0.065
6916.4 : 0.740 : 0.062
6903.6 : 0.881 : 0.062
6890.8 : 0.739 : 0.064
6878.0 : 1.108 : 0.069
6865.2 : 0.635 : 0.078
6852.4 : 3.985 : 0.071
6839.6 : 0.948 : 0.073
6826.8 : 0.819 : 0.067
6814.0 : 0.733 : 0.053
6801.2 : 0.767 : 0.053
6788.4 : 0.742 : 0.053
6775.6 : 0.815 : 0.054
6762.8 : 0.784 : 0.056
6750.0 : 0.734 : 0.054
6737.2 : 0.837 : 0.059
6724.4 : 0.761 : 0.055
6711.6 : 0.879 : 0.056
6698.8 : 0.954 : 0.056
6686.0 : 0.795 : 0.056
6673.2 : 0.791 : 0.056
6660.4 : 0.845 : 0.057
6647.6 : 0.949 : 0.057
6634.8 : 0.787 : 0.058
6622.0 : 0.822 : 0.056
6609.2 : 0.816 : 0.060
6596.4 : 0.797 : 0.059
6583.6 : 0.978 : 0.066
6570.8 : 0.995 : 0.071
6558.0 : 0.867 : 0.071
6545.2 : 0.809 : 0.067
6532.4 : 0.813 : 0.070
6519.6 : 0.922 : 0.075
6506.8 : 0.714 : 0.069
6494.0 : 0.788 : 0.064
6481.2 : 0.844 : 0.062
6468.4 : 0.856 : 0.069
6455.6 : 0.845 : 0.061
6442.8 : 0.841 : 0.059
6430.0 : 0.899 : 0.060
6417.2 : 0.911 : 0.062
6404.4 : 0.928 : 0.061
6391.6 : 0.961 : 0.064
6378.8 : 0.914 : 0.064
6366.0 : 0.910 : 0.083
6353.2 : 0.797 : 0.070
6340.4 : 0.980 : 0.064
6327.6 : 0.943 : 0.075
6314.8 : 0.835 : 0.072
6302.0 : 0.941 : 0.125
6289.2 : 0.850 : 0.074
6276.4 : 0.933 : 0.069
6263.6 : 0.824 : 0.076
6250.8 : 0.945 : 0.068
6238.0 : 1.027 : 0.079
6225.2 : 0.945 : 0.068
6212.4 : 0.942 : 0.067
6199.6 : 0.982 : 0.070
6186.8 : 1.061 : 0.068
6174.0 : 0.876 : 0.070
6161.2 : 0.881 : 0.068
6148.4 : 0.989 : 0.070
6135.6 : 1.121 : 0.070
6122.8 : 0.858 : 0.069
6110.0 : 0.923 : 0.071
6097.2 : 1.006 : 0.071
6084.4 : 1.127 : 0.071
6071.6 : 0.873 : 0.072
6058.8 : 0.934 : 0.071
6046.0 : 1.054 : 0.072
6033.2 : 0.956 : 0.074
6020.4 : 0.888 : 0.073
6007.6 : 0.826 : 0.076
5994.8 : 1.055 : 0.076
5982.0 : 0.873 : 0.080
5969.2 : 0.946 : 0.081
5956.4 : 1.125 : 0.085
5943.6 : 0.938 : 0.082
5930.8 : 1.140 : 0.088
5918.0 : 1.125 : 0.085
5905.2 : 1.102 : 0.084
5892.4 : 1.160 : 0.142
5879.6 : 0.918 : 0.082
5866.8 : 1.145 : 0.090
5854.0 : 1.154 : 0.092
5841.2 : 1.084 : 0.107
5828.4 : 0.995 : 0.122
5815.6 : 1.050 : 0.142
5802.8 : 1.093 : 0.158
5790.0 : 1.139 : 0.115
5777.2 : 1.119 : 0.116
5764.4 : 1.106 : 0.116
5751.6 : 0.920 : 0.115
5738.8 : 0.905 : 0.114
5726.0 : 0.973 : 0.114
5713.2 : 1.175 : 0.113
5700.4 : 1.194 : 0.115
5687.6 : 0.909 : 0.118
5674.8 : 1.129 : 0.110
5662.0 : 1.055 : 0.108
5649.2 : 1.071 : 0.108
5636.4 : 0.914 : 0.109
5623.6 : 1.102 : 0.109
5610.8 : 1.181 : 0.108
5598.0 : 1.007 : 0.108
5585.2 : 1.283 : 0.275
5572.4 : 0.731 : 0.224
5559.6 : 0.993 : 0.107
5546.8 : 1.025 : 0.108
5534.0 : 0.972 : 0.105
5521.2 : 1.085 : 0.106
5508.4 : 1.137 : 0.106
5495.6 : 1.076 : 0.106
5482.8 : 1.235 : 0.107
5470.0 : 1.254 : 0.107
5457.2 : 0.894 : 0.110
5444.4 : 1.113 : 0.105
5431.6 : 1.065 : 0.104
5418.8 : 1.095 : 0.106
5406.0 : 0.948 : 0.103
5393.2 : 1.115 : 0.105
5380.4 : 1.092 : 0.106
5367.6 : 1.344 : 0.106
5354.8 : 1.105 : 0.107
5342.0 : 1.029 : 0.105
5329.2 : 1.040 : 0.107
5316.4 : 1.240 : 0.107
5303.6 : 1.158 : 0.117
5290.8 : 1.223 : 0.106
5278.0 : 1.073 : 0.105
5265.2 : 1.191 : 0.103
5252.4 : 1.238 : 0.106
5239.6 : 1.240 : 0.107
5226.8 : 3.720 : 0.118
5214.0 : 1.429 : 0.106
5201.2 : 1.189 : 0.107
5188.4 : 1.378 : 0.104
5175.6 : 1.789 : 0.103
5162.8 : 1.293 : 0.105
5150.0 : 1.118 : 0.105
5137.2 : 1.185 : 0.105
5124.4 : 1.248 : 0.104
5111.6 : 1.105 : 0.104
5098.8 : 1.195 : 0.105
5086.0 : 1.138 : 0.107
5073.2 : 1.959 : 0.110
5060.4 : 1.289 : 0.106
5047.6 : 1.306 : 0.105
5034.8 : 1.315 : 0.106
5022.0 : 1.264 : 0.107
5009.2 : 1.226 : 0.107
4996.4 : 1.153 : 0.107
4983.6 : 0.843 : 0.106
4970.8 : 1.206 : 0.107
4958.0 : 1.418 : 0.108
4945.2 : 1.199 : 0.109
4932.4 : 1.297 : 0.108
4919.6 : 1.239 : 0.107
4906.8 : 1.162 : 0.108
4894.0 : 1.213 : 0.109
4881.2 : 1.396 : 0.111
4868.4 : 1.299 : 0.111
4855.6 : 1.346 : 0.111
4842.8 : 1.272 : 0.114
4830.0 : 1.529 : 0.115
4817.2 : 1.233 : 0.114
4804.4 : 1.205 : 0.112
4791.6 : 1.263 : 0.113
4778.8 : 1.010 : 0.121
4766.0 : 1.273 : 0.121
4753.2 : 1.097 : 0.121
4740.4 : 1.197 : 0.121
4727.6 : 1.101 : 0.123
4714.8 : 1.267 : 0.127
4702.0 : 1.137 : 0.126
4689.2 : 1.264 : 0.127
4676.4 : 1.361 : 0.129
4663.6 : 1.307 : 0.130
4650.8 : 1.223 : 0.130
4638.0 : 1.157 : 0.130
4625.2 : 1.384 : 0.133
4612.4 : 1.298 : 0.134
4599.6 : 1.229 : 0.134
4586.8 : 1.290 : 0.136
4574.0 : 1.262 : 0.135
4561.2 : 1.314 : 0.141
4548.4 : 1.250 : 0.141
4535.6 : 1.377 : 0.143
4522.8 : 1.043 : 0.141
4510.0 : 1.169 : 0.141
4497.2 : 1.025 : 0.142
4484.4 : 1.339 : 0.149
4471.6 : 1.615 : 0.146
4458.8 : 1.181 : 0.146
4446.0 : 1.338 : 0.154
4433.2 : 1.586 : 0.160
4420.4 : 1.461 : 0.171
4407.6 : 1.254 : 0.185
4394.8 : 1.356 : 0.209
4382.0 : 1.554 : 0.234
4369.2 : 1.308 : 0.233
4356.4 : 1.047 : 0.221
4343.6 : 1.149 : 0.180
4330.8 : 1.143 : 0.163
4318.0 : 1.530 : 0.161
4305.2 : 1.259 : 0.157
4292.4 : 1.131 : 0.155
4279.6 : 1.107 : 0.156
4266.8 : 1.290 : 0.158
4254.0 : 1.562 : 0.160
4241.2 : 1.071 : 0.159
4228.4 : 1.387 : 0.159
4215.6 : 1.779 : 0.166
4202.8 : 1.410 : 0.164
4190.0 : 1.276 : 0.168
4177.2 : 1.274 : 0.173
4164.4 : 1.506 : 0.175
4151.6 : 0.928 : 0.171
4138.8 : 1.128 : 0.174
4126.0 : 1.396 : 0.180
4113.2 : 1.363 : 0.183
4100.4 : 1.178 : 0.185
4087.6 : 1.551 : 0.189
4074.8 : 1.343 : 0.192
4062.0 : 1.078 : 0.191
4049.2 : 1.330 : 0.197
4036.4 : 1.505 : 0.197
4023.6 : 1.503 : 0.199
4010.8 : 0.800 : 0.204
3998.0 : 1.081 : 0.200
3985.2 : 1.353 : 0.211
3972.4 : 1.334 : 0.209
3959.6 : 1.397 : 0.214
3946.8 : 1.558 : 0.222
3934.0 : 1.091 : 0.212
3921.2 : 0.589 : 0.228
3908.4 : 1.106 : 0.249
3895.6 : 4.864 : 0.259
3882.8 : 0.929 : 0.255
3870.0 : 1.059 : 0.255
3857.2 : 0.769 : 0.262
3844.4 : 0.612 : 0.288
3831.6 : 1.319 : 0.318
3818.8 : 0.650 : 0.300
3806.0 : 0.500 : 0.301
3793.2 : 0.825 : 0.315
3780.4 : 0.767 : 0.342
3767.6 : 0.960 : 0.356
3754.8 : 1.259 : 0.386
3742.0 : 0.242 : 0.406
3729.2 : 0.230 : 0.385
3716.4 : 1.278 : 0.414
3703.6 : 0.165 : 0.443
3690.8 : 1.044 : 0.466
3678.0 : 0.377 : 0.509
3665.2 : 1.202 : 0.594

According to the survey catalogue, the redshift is 0.044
